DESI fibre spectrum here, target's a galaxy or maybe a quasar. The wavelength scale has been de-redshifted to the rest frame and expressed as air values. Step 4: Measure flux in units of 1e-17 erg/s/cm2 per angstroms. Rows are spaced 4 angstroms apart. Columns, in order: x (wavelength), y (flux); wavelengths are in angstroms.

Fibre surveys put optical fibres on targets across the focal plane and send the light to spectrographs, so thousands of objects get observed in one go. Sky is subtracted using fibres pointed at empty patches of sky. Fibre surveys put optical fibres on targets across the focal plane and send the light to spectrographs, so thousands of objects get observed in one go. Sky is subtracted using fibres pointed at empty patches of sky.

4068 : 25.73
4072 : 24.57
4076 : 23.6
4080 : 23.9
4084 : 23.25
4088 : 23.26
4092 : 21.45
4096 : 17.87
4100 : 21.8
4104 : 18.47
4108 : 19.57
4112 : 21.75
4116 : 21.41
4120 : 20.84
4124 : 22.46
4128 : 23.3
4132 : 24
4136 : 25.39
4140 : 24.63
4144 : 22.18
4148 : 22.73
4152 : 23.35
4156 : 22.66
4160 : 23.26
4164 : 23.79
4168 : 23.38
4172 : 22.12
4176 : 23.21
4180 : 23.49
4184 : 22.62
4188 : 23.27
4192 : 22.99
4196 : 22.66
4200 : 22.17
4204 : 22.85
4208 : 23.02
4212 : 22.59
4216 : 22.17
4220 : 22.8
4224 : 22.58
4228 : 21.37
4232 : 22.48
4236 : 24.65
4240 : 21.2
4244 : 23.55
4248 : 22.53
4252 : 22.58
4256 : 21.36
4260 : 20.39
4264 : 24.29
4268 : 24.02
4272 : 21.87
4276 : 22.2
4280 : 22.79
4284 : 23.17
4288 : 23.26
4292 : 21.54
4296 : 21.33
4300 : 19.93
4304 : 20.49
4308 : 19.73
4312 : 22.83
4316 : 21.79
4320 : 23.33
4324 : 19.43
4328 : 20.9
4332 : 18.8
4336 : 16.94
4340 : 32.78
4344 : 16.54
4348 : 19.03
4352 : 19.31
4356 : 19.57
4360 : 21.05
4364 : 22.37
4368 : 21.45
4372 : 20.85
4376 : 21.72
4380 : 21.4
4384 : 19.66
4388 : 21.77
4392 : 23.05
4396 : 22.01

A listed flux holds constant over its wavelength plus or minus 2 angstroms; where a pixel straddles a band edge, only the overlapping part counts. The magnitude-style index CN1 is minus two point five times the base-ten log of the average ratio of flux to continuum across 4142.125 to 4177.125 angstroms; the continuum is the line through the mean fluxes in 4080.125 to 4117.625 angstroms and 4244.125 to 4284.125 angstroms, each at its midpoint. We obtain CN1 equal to -0.06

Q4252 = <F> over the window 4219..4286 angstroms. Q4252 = 22.6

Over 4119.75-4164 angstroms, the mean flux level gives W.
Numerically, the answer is 23.3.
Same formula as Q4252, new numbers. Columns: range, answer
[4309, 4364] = 21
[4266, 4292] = 22.8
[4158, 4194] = 23.1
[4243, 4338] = 21.6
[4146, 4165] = 23.1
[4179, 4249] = 22.7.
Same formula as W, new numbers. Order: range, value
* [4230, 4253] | 22.8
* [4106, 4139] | 22.4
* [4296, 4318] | 21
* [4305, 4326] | 21.4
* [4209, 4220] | 22.5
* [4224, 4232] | 21.9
